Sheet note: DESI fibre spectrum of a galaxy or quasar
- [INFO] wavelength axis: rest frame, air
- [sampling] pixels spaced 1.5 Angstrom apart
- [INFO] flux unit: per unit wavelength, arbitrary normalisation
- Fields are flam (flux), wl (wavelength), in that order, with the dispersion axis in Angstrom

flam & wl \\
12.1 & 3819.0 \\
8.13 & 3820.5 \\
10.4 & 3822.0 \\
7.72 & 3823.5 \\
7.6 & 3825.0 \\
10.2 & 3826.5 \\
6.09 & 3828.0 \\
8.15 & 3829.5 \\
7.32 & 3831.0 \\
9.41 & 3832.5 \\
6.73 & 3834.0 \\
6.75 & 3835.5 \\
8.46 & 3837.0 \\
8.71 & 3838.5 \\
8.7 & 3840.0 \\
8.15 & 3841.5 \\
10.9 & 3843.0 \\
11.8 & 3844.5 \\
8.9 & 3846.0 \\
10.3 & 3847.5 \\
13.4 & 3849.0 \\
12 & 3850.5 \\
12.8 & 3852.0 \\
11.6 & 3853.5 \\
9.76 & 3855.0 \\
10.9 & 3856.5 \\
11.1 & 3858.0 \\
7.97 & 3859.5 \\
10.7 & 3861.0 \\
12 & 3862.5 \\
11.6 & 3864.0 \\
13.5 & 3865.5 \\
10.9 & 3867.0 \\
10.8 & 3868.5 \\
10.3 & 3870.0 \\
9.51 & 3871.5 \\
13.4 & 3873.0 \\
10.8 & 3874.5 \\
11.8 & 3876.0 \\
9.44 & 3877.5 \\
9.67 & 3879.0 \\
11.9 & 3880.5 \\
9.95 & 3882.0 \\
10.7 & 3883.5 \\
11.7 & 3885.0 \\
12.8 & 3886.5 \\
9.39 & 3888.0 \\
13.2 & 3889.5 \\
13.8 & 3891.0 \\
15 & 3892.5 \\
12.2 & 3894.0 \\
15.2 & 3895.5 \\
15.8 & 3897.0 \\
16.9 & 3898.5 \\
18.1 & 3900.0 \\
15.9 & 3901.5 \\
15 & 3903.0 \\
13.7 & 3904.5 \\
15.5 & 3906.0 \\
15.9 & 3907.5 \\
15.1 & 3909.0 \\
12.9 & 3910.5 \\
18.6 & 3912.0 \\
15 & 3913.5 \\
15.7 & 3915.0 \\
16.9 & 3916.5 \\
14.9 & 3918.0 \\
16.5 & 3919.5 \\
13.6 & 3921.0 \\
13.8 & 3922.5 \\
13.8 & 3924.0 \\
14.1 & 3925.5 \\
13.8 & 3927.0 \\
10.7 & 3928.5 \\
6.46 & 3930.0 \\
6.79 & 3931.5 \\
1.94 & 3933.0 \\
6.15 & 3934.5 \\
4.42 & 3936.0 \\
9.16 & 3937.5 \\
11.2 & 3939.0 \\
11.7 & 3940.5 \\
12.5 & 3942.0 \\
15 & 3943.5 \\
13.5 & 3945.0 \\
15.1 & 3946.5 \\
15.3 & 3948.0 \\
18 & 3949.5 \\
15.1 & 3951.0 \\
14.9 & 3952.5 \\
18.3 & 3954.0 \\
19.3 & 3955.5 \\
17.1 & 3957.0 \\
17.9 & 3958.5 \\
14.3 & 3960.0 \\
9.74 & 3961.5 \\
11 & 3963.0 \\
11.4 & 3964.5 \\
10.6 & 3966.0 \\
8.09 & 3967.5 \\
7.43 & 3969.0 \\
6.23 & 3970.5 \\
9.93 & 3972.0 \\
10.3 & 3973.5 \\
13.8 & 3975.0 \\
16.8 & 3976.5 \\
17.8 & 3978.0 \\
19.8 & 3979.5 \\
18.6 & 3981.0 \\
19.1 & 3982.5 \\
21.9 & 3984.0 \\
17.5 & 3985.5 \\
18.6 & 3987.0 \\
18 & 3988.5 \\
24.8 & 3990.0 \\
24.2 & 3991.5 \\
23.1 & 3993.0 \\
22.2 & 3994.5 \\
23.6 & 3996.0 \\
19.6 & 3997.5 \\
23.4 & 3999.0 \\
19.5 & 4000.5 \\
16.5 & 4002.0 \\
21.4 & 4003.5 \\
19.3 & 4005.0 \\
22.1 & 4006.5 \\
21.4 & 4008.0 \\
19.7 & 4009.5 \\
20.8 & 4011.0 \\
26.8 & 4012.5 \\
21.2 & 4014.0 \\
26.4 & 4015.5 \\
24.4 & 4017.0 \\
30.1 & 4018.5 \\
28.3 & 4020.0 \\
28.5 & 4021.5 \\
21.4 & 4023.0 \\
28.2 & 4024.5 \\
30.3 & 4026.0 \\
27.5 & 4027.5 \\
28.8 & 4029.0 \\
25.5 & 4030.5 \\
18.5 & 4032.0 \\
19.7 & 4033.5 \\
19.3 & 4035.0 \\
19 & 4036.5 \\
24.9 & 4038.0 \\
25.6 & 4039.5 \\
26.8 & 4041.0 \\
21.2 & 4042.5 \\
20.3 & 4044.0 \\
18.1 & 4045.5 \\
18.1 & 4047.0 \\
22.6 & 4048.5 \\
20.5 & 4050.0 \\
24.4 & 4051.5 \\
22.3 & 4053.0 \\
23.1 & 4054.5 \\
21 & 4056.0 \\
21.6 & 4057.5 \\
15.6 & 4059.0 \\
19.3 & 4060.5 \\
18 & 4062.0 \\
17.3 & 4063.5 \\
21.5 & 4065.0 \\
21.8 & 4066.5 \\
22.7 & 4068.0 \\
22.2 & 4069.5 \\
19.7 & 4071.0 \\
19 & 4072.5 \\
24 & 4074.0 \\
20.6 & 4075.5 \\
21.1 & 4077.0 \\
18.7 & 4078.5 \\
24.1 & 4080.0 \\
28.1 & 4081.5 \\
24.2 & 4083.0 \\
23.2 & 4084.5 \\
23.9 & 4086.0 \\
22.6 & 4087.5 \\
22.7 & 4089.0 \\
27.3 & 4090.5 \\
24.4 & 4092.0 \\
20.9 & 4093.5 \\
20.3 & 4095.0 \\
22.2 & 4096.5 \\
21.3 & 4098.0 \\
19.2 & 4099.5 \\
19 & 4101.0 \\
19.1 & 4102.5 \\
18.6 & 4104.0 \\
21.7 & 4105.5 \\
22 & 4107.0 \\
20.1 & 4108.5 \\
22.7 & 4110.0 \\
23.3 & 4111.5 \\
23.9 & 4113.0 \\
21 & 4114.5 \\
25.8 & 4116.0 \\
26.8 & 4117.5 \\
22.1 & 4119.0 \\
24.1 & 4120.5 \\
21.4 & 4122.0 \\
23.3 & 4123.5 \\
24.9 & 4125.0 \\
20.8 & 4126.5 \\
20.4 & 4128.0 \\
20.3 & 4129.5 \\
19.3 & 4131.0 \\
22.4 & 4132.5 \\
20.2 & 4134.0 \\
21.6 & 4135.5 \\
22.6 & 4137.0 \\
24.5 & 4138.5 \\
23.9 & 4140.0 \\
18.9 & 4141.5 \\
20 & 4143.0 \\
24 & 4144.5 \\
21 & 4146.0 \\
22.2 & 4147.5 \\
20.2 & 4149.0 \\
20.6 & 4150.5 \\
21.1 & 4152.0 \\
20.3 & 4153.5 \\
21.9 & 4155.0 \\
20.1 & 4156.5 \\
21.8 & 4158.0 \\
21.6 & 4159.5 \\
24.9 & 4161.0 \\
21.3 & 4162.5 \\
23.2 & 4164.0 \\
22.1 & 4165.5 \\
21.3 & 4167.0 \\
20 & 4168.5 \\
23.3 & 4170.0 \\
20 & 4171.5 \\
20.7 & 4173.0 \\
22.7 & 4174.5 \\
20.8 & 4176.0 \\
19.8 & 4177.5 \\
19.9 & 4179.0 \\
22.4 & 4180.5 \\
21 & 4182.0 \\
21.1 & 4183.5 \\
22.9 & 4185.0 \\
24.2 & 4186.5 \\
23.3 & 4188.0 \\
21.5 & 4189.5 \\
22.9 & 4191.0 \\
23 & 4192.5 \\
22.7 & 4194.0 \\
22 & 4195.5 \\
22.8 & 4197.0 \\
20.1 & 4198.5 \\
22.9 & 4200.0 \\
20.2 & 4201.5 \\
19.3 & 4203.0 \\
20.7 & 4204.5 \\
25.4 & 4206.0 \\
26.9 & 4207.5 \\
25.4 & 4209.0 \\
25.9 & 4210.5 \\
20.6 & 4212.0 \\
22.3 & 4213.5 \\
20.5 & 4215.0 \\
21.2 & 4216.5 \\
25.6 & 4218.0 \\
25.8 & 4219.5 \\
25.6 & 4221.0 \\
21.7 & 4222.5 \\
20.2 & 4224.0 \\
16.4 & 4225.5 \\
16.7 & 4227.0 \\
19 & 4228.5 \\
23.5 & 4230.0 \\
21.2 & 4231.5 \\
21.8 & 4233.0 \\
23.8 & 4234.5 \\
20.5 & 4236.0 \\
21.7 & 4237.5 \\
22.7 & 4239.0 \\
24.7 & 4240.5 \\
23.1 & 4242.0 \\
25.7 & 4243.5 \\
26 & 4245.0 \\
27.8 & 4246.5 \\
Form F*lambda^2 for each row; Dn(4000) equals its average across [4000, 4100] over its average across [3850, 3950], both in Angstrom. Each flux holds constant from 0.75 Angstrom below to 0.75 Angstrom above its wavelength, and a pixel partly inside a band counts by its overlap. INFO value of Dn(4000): 1.9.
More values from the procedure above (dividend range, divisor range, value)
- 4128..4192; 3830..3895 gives 2.34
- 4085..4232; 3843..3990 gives 1.89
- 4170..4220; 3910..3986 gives 1.88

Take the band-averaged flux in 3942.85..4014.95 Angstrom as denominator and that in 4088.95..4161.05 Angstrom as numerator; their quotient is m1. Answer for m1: 1.26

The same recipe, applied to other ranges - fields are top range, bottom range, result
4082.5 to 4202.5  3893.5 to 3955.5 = 1.61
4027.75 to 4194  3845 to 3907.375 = 1.79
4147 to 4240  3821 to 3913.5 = 1.91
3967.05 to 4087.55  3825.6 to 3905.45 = 1.88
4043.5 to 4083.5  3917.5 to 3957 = 1.67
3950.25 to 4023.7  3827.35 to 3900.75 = 1.69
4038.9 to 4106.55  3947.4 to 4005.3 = 1.29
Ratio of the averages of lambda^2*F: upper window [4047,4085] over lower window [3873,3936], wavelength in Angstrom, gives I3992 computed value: 1.80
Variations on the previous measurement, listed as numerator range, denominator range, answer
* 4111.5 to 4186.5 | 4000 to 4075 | 1.04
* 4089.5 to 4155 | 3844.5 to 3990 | 1.84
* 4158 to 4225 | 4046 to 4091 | 1.09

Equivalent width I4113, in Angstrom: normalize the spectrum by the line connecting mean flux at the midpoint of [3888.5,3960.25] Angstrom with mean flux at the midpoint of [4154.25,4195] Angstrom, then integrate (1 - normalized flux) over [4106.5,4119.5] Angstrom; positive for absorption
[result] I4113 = -2.10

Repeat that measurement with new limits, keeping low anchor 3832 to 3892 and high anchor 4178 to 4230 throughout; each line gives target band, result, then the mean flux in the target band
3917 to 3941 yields 4.18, 10.6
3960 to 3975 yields 4.57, 9.88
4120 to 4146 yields -2.80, 21.9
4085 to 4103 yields -3.45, 22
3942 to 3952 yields -1.17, 15.1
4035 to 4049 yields -4.19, 21.7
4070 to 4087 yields -4.25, 22.4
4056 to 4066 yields -1.02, 19.1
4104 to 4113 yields -1.38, 21.8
